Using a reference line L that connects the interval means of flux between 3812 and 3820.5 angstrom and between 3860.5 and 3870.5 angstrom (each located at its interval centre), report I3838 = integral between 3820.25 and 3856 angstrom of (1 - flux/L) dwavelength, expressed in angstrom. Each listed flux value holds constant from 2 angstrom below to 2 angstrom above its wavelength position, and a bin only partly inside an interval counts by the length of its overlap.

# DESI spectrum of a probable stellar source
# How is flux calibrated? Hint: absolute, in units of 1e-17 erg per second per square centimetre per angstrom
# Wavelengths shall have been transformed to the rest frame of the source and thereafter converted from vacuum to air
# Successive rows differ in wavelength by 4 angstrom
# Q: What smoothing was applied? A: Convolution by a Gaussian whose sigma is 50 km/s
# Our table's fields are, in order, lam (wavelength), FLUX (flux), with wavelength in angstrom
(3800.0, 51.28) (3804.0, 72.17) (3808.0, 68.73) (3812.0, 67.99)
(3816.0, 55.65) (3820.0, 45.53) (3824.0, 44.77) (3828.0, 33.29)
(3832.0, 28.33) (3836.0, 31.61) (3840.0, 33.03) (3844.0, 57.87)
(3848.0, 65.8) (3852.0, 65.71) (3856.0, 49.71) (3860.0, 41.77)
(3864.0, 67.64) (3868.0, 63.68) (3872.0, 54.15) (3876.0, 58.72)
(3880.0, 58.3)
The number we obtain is 8.01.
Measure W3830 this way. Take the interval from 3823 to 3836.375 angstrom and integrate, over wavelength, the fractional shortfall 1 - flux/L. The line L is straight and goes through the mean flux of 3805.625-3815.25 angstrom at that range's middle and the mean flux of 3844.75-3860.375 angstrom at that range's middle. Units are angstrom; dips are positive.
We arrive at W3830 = 6.10 angstrom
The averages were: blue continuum 66.9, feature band 34.1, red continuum 57.4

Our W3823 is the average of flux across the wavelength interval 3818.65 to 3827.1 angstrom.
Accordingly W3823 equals 43.6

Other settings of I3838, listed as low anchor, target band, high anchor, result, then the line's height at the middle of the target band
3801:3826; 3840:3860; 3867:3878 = 1.1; 58.6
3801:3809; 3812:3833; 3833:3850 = 4.9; 57.6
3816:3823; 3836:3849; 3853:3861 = 0.2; 48.6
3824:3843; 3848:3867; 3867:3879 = -3.5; 49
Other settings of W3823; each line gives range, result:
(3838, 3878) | 55.8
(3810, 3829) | 50.3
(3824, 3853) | 44.4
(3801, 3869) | 52.4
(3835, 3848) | 45.4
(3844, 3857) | 60.8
